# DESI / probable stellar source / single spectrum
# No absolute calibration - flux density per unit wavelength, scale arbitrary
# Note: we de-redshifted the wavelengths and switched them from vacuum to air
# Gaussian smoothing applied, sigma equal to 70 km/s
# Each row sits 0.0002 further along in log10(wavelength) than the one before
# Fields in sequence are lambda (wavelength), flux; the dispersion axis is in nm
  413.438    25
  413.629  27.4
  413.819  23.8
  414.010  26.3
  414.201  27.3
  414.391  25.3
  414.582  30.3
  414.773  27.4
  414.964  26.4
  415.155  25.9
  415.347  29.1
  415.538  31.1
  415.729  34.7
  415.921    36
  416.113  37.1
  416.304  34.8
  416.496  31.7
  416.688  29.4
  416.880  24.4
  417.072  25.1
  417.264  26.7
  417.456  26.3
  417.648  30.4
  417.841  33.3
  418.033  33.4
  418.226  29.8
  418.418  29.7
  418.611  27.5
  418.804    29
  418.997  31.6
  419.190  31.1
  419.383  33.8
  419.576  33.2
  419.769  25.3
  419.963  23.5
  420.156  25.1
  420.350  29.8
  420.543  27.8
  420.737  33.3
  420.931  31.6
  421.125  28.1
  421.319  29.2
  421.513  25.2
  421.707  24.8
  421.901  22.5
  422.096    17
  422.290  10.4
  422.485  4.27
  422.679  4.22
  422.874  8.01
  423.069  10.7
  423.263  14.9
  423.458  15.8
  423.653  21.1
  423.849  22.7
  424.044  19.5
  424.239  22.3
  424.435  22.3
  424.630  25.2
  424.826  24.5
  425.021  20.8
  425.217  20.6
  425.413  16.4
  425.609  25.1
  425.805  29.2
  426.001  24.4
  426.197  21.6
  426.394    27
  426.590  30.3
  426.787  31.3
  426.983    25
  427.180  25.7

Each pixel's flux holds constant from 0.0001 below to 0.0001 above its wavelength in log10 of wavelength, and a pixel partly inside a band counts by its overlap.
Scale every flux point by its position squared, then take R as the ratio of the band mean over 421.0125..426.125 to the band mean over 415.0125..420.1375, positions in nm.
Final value 0.7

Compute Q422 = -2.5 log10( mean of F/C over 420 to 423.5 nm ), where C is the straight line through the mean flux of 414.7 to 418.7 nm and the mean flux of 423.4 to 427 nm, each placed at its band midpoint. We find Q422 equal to 0.29 mag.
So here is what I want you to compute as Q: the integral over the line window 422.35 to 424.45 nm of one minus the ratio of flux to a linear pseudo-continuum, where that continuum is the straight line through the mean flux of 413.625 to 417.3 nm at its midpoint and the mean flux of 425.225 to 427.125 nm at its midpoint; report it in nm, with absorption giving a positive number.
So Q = 0.92 nm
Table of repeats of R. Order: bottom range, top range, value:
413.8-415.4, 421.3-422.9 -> 0.61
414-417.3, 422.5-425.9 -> 0.66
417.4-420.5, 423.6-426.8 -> 0.82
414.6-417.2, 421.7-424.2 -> 0.51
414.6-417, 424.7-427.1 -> 0.85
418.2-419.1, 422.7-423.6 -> 0.42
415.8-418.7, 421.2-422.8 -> 0.58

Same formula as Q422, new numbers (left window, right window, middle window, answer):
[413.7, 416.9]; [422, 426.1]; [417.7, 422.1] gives -0.217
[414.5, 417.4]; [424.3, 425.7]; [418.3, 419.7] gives -0.129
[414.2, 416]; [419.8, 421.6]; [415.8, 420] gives -0.055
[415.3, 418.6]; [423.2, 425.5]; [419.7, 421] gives -0.082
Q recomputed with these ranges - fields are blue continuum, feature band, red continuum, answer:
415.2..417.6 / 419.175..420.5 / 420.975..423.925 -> -0.32 nm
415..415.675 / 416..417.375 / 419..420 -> -0.03 nm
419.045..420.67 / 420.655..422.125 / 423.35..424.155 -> -0.08 nm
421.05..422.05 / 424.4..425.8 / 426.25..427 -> 0.25 nm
